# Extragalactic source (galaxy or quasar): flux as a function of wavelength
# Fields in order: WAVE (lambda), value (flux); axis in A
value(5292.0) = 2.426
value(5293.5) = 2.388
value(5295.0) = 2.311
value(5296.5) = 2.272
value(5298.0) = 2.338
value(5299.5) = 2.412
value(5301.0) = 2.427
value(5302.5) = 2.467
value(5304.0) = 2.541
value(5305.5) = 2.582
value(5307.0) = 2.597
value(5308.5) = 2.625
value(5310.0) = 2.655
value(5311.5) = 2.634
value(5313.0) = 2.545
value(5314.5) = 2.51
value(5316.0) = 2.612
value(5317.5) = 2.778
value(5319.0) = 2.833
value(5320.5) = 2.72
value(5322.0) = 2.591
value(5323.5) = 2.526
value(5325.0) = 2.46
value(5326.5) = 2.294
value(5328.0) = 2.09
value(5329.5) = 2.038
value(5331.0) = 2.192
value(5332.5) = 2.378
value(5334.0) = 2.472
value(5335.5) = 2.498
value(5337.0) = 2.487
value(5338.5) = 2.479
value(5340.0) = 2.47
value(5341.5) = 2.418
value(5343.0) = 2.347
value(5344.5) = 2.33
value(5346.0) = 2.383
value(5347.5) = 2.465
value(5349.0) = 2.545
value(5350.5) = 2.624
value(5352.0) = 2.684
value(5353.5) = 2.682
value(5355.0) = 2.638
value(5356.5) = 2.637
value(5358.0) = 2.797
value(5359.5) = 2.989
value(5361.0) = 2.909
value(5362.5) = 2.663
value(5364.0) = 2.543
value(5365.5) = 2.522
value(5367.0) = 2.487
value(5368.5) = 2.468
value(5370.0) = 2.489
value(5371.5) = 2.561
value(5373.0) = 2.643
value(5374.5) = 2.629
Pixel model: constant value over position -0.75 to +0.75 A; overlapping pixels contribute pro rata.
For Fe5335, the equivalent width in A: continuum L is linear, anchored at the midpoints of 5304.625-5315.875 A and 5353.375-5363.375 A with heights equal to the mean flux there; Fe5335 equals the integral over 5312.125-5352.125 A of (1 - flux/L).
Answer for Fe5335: 3.0 A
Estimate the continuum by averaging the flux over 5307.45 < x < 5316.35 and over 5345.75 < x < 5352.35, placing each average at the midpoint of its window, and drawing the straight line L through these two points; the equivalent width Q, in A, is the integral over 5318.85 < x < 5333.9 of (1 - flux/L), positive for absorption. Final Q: 1.0 A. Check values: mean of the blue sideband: 2.6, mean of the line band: 2.4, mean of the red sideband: 2.54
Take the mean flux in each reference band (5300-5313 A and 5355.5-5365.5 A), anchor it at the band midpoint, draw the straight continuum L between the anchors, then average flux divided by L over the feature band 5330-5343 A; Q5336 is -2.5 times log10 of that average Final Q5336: 0.11 mag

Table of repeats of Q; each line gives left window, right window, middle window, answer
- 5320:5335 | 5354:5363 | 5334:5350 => 0.7 A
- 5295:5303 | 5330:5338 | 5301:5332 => -1.6 A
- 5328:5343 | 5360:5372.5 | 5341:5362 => -1.0 A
